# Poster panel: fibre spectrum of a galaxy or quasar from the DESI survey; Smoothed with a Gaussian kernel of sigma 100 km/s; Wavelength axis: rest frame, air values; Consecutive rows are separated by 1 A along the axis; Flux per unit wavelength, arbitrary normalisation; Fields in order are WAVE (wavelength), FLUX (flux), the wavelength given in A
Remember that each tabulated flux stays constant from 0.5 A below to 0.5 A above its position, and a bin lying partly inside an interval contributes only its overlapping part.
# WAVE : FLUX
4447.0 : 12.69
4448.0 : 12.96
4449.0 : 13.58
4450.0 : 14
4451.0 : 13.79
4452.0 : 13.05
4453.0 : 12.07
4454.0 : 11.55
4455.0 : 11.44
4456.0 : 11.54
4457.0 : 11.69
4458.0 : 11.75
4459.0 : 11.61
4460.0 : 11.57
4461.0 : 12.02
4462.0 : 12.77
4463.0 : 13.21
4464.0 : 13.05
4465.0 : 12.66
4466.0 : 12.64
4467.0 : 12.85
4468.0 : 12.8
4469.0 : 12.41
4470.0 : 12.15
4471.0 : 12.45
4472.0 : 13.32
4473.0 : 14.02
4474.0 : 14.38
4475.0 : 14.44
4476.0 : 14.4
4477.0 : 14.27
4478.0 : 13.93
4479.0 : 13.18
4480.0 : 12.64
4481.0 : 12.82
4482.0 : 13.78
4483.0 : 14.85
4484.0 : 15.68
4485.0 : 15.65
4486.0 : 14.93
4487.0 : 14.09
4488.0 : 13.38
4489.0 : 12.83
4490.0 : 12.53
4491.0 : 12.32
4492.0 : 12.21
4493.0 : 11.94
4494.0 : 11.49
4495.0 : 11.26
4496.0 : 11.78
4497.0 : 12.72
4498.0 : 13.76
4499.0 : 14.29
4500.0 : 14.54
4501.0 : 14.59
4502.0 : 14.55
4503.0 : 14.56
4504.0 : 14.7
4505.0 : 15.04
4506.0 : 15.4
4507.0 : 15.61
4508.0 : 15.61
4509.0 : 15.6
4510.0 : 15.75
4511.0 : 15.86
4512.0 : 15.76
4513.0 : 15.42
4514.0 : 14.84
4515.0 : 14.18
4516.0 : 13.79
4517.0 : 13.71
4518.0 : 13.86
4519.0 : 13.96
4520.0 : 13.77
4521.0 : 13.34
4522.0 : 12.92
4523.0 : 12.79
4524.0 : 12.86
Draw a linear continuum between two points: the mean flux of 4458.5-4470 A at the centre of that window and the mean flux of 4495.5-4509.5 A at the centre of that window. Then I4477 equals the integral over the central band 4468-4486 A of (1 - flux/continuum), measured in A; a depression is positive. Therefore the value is -0.9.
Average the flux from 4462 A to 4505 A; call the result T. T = 13.4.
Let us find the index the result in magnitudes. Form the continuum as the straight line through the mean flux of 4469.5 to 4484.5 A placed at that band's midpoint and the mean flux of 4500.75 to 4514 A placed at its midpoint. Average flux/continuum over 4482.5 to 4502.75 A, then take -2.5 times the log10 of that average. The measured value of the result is 0.08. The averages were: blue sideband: 13.8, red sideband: 15.3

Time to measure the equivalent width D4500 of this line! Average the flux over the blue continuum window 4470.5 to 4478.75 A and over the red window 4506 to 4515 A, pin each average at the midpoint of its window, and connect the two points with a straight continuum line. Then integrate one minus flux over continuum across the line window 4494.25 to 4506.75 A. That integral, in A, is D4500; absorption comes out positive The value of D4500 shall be 0.93 A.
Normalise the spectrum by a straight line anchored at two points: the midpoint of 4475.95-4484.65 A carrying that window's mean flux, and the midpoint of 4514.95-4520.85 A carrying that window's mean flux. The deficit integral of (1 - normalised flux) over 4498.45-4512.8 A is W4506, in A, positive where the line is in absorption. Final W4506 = -1.3 A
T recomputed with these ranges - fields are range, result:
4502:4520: 14.9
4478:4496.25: 13.2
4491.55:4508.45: 13.8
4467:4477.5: 13.4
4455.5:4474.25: 12.5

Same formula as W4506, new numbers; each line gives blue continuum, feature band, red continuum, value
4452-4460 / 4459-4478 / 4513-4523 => -1.38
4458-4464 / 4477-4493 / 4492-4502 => -1.11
